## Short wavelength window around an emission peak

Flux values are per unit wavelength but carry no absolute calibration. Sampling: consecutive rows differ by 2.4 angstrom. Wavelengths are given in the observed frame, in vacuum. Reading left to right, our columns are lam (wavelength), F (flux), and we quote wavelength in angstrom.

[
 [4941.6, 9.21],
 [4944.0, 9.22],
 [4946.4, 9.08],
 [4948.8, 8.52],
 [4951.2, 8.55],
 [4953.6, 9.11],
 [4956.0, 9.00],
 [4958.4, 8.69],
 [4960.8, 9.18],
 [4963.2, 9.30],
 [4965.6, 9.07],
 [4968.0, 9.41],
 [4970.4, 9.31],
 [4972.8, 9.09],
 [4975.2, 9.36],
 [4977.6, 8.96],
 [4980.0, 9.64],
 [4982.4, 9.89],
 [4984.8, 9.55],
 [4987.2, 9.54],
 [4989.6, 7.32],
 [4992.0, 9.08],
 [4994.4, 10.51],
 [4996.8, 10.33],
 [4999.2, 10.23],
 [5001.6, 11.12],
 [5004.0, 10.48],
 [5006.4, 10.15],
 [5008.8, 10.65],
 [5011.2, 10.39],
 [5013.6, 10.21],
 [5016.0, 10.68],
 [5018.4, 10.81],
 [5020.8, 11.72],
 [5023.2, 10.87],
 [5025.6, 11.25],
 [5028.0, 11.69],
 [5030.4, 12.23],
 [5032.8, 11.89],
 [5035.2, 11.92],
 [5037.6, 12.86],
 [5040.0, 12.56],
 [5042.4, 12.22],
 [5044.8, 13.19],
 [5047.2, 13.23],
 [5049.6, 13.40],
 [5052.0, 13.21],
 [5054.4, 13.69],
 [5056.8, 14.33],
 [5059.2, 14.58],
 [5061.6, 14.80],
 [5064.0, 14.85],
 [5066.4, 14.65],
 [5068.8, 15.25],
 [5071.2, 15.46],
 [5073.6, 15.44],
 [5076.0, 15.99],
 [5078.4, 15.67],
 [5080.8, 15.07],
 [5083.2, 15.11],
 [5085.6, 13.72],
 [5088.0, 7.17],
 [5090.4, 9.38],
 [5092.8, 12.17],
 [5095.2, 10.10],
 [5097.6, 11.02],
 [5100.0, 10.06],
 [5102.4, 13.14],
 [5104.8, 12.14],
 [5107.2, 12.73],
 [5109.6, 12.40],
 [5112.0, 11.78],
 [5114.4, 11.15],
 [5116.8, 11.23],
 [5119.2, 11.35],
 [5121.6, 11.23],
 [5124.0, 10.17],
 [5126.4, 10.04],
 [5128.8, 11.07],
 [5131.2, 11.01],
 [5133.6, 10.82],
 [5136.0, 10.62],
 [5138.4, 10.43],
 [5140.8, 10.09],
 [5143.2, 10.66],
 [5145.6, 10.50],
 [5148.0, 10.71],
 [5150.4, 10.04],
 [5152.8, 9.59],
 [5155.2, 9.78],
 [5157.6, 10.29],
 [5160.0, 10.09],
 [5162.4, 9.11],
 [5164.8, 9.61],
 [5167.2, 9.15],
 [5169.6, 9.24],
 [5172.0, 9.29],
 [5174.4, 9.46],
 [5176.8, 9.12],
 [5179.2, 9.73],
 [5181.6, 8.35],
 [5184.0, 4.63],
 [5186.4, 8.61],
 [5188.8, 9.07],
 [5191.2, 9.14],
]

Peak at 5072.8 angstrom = C IV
